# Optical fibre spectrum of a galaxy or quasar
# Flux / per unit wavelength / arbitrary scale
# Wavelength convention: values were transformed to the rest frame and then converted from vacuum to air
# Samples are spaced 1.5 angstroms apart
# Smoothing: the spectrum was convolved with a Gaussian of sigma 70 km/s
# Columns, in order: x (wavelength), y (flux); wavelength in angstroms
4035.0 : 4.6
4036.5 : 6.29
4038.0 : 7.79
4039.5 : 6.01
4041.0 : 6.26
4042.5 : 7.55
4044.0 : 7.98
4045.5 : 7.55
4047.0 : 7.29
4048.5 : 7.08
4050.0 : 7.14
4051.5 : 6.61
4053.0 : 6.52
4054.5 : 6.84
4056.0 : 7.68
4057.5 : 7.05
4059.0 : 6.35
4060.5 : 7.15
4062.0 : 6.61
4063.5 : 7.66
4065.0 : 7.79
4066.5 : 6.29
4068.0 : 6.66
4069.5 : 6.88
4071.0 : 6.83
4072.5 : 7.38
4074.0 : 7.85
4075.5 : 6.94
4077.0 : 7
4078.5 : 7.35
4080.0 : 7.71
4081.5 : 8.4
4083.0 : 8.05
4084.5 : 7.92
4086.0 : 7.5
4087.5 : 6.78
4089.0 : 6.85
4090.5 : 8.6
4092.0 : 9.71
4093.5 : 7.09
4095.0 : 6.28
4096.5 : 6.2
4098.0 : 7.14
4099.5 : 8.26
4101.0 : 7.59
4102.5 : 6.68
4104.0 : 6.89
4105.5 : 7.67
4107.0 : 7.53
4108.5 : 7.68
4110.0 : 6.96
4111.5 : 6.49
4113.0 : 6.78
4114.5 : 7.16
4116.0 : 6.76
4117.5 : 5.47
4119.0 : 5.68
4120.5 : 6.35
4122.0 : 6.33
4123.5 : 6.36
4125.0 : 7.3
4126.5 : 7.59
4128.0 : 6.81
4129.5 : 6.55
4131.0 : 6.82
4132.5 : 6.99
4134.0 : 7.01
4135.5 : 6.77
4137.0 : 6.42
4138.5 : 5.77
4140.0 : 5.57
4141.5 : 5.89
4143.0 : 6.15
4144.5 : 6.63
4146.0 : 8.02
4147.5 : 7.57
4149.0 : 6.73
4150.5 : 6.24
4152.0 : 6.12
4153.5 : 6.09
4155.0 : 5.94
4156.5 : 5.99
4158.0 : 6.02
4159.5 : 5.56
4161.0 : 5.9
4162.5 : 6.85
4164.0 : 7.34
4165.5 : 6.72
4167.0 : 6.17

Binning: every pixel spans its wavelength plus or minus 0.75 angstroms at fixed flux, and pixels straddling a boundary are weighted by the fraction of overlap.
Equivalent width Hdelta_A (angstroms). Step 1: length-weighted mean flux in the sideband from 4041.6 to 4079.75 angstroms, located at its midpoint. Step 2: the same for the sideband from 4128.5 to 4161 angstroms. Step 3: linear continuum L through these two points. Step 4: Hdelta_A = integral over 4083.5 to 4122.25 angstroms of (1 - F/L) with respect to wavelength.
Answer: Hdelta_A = -1.9 angstroms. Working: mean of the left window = 7.13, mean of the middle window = 7.11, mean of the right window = 6.41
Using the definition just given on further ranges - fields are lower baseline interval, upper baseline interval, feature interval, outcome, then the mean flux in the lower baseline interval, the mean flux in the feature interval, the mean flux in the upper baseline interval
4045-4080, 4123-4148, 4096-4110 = -0.9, 7.08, 7.29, 6.71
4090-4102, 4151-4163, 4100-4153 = 0.5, 7.57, 6.73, 6.05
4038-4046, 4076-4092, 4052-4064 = 0.6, 7.12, 6.96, 7.7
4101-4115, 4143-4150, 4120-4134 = 0.6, 7.12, 6.81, 7.09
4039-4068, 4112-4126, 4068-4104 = -3.5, 7.02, 7.41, 6.49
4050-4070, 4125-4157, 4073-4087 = -1.6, 6.94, 7.62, 6.58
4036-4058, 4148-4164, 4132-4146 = -0.2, 7.05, 6.43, 6.22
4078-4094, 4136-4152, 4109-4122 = 1.2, 7.83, 6.47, 6.49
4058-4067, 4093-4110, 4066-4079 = 0.0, 7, 7.03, 7.17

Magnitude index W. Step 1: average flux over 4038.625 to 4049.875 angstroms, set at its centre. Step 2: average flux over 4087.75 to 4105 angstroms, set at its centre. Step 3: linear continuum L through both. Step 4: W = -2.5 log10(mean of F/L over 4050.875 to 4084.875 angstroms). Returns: 0.01 mag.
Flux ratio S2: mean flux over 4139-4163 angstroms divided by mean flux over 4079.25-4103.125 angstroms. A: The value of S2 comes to 0.8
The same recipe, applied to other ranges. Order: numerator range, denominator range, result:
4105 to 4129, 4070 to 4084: 0.91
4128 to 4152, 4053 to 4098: 0.91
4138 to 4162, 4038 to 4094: 0.86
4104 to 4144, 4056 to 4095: 0.90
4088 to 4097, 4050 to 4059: 1.08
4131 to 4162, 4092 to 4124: 0.93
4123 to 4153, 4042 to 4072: 0.94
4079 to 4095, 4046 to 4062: 1.12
